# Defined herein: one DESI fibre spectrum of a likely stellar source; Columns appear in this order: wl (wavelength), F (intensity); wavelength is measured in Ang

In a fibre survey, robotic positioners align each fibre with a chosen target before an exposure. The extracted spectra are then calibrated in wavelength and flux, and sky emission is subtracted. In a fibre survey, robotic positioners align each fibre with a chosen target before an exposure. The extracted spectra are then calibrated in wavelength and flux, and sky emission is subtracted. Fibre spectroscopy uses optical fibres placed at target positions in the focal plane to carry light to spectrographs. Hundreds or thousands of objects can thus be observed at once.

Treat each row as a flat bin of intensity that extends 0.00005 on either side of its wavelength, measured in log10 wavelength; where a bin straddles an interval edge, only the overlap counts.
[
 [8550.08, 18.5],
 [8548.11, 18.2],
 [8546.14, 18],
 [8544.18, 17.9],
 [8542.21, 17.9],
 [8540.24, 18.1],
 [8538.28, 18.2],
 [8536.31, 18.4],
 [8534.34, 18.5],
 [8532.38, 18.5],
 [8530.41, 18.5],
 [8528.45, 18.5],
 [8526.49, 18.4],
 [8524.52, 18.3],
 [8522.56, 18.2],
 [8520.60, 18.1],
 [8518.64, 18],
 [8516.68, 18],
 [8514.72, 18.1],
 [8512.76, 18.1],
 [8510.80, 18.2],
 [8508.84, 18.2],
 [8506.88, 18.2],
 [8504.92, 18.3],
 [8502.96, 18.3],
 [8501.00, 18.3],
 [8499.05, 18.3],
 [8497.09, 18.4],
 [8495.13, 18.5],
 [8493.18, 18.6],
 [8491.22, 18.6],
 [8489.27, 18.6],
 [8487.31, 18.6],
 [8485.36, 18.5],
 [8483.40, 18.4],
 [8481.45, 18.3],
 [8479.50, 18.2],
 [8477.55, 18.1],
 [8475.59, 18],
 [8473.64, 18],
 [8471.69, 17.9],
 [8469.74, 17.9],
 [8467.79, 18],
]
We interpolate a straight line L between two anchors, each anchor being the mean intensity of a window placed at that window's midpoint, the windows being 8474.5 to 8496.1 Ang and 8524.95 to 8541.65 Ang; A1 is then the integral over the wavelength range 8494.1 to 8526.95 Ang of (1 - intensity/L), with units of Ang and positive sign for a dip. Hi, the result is 0.3 Ang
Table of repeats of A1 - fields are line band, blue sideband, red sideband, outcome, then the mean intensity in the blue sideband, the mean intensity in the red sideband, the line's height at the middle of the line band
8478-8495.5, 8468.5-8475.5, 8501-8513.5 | -0.4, 18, 18.2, 18.1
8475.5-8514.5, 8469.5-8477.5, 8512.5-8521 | -0.7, 18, 18.1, 18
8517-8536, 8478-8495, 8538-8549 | -0.2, 18.5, 18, 18.2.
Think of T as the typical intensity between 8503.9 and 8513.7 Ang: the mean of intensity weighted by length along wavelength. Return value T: 18.2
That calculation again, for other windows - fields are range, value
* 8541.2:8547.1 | 17.9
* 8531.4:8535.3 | 18.5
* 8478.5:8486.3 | 18.4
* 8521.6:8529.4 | 18.3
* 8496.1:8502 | 18.3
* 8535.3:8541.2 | 18.2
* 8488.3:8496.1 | 18.6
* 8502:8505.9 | 18.3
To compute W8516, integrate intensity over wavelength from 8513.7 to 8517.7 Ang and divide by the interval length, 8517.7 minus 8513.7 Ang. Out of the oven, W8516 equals 18.1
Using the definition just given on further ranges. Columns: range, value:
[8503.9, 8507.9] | 18.2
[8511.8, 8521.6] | 18.1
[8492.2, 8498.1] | 18.5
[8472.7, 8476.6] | 18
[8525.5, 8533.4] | 18.5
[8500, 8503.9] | 18.3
